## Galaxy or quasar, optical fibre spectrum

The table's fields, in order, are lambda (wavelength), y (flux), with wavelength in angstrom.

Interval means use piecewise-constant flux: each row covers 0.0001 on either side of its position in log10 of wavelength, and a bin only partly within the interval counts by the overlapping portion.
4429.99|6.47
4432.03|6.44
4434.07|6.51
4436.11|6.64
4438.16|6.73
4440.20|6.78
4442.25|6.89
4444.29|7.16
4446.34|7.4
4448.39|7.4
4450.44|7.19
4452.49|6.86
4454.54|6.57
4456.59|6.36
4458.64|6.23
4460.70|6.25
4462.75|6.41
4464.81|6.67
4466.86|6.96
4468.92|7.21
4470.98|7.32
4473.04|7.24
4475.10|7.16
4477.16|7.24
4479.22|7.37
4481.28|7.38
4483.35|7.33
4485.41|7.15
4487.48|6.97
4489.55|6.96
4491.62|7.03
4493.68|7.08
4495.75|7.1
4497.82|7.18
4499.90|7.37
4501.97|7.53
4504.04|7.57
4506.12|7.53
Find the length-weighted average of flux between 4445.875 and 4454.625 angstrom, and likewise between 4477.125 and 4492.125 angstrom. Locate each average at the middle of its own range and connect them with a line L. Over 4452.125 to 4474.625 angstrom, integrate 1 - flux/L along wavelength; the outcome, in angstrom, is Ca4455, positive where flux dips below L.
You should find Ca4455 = 1.26 angstrom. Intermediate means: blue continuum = 7.12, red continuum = 7.18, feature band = 6.74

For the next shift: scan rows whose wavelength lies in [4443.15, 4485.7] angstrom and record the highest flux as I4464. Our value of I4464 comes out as 7.4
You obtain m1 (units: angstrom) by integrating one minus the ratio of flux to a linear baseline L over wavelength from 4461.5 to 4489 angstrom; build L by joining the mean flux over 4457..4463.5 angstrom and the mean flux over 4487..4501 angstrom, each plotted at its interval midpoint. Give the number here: -1.8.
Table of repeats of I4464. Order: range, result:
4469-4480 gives 7.37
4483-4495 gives 7.33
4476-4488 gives 7.38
